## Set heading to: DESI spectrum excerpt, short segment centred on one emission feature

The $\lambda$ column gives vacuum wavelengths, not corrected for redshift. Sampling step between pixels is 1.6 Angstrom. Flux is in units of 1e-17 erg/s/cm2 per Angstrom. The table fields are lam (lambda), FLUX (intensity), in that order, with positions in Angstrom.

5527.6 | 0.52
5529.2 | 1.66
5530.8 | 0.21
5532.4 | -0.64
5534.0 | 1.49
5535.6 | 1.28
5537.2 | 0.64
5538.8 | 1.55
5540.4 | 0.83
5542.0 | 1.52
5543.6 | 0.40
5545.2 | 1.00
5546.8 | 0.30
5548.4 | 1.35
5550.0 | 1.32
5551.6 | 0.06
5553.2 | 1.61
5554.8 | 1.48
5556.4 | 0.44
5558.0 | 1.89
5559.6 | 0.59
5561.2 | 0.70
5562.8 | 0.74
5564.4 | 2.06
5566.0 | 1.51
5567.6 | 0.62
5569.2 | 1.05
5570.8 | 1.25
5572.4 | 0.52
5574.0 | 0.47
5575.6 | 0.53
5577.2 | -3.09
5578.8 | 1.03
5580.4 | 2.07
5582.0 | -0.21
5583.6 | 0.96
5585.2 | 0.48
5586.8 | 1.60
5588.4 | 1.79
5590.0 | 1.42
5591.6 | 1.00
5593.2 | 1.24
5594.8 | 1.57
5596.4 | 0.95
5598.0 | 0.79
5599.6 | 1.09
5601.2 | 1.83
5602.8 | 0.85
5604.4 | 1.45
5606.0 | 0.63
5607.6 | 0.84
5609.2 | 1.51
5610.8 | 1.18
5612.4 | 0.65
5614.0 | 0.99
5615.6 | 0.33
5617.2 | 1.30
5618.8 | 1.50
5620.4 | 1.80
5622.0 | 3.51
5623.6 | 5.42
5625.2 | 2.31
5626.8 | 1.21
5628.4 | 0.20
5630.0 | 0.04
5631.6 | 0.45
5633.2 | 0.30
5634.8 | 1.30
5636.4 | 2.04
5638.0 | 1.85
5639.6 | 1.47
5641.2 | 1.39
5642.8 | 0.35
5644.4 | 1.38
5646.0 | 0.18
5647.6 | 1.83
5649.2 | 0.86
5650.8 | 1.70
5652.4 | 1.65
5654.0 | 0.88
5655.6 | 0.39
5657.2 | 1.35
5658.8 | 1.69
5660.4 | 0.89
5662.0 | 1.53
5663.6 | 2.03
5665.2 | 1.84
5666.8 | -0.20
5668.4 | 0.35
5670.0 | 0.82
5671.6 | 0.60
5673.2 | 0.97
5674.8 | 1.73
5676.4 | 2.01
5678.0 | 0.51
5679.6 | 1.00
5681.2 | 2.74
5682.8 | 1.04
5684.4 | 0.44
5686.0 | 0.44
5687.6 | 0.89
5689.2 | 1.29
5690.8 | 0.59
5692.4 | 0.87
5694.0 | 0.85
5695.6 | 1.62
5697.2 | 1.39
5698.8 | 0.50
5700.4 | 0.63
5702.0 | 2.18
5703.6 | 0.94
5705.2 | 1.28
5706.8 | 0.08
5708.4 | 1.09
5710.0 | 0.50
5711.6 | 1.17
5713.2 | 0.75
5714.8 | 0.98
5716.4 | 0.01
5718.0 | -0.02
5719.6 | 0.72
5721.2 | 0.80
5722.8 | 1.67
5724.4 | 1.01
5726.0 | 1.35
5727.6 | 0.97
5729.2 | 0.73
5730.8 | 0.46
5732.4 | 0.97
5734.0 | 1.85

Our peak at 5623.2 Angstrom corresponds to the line [O III]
